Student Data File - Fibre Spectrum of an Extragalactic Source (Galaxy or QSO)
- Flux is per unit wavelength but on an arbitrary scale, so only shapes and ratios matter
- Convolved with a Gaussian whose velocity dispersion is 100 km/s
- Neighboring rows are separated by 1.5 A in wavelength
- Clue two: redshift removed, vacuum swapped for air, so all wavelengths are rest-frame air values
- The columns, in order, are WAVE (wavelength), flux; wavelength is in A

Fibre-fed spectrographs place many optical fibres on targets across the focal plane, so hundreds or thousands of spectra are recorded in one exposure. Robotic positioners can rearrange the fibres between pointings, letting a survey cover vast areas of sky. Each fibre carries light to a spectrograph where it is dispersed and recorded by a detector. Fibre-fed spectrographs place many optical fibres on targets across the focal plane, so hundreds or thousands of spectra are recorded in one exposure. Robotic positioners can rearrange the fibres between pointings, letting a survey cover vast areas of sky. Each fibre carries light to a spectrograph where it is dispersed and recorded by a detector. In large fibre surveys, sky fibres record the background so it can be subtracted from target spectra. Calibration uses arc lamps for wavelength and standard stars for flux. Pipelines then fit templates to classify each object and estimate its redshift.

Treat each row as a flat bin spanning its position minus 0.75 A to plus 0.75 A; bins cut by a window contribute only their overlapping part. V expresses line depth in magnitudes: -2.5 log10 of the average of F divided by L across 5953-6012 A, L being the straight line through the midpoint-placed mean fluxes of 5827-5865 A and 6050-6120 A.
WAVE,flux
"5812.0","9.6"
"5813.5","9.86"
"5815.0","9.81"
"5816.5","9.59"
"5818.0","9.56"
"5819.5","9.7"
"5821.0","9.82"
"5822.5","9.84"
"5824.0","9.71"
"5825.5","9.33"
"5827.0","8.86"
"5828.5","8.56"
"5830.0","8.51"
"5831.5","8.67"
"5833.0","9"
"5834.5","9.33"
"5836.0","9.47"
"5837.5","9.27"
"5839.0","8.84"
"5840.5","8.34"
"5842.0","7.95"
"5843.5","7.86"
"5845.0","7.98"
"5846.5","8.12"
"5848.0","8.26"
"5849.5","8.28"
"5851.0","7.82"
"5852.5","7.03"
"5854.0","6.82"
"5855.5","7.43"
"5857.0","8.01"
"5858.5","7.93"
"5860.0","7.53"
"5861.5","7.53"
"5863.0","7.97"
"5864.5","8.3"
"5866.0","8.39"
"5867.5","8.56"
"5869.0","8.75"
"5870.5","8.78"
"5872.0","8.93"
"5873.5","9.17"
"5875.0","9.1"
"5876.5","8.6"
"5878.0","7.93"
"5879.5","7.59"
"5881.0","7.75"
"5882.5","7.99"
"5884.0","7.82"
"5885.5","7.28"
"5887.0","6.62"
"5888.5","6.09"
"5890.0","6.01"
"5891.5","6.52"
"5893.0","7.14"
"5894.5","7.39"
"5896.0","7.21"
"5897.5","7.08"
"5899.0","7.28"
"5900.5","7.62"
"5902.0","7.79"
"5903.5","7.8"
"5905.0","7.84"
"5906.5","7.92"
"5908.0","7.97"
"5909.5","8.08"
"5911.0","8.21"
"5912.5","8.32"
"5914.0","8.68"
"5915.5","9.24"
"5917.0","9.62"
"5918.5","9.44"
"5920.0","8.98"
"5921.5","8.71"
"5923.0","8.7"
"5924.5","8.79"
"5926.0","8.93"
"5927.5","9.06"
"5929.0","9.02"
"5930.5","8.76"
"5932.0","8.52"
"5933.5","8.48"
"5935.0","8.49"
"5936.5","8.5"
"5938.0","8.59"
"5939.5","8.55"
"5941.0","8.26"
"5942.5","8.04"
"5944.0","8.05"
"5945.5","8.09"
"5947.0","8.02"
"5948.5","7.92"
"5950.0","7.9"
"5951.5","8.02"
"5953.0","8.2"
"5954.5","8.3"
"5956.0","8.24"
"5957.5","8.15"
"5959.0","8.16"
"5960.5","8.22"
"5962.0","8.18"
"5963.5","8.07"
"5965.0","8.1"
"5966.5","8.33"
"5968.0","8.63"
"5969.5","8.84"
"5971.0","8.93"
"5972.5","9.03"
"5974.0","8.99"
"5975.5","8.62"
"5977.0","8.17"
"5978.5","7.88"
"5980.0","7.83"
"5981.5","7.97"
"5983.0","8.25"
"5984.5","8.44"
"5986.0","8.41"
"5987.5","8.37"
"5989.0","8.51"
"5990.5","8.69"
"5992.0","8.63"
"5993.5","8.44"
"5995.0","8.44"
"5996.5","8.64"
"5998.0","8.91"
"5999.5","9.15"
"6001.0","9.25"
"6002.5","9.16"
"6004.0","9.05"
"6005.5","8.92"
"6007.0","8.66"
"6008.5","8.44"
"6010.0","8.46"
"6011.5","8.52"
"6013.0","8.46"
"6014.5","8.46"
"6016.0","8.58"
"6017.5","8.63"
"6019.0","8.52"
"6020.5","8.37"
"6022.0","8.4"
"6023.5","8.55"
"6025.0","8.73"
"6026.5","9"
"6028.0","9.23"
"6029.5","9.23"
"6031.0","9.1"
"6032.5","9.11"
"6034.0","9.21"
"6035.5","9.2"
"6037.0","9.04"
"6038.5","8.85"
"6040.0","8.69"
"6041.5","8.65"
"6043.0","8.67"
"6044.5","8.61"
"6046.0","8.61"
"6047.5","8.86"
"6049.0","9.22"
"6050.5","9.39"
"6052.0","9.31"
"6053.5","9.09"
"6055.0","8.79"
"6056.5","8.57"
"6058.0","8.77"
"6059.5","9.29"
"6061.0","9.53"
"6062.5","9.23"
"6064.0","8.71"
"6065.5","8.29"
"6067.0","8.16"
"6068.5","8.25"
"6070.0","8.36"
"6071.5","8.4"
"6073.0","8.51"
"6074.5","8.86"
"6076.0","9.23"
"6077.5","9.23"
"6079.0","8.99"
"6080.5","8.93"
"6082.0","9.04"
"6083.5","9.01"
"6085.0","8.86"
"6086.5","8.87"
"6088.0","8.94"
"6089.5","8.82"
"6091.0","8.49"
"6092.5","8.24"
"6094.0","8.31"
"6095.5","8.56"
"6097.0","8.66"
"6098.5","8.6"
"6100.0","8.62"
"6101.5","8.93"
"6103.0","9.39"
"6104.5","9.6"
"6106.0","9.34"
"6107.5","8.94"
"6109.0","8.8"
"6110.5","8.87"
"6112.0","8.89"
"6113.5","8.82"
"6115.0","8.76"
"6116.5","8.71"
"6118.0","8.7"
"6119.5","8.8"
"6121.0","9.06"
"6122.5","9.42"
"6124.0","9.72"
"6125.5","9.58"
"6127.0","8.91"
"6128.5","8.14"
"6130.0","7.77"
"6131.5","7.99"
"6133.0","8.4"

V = 0.01 mag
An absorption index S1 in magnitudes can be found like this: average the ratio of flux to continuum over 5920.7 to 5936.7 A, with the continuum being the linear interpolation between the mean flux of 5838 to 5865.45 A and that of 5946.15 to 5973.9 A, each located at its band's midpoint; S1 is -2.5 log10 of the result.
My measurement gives -0.07 mag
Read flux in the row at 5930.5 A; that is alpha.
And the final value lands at 8.76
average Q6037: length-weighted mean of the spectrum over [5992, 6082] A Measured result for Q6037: 8.81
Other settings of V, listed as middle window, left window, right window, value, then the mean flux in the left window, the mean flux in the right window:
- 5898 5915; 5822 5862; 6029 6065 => 0.08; 8.38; 8.98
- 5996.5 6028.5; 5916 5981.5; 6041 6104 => -0.01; 8.47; 8.81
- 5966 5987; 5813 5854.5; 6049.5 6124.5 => 0.05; 8.8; 8.87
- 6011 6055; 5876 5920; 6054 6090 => -0.03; 7.77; 8.82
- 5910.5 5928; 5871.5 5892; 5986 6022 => -0.12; 7.67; 8.65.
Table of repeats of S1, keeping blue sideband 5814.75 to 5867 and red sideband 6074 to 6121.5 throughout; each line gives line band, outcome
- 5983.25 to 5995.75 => 0.03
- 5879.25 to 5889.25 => 0.18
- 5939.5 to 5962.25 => 0.07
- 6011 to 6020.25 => 0.03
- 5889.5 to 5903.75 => 0.20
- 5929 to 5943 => 0.02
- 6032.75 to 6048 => -0.01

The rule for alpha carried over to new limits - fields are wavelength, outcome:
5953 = 8.2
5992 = 8.63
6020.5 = 8.37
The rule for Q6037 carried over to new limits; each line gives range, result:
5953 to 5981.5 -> 8.36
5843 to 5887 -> 8.03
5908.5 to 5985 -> 8.46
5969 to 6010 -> 8.61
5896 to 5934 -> 8.41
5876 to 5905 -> 7.34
